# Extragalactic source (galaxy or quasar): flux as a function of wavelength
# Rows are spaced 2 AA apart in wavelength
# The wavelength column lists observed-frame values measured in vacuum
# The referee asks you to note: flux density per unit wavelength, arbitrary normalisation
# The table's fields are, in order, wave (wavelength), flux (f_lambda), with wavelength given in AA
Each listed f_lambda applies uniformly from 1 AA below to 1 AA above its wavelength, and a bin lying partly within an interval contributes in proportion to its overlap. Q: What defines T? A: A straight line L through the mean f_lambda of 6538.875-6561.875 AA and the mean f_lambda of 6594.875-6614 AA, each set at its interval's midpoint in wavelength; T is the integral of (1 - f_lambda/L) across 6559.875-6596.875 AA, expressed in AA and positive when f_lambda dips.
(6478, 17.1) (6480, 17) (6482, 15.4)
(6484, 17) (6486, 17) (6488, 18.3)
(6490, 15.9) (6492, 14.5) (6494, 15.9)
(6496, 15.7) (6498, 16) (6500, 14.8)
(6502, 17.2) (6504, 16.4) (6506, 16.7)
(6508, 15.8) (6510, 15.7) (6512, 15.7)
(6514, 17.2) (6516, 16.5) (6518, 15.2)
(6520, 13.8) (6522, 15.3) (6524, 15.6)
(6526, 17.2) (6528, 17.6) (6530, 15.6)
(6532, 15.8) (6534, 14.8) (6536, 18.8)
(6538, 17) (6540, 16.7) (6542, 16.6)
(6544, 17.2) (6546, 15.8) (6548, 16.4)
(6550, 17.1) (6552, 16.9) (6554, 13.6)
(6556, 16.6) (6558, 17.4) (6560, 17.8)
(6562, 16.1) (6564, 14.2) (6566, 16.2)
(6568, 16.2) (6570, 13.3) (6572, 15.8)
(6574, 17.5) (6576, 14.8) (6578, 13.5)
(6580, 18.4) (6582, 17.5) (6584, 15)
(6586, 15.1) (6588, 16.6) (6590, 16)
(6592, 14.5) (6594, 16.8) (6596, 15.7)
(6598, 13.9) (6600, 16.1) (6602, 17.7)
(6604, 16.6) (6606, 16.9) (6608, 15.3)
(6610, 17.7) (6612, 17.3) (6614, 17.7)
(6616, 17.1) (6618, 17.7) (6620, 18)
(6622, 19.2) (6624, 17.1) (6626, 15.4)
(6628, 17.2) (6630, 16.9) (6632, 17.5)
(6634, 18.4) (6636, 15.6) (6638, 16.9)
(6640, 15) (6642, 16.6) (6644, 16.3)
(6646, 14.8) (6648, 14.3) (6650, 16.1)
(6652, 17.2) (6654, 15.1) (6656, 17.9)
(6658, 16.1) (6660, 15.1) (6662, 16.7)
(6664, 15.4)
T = 1.54 AA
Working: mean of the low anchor 16.5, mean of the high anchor 16.4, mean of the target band 15.8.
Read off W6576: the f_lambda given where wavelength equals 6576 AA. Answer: 14.8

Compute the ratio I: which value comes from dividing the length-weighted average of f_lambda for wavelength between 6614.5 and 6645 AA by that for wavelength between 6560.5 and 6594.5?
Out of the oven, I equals 1.08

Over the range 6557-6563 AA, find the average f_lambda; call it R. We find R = 17.1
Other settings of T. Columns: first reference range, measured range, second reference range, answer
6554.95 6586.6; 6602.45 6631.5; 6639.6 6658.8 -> -2.2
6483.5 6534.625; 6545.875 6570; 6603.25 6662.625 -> 0.3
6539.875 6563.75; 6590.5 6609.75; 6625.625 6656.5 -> 0.4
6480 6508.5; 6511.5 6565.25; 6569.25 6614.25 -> -0.3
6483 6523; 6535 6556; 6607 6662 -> -0.5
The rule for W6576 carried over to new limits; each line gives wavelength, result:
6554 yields 13.6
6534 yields 14.8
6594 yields 16.8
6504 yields 16.4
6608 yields 15.3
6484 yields 17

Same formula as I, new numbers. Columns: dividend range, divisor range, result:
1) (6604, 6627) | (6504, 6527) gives 1.08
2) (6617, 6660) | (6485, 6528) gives 1.03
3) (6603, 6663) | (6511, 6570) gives 1.03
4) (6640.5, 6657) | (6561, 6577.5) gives 1.04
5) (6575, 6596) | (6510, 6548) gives 0.97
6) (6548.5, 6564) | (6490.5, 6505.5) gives 1.03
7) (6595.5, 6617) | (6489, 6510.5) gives 1.04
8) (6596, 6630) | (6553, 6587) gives 1.07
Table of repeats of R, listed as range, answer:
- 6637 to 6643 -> 16.2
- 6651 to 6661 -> 16.3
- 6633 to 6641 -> 16.5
